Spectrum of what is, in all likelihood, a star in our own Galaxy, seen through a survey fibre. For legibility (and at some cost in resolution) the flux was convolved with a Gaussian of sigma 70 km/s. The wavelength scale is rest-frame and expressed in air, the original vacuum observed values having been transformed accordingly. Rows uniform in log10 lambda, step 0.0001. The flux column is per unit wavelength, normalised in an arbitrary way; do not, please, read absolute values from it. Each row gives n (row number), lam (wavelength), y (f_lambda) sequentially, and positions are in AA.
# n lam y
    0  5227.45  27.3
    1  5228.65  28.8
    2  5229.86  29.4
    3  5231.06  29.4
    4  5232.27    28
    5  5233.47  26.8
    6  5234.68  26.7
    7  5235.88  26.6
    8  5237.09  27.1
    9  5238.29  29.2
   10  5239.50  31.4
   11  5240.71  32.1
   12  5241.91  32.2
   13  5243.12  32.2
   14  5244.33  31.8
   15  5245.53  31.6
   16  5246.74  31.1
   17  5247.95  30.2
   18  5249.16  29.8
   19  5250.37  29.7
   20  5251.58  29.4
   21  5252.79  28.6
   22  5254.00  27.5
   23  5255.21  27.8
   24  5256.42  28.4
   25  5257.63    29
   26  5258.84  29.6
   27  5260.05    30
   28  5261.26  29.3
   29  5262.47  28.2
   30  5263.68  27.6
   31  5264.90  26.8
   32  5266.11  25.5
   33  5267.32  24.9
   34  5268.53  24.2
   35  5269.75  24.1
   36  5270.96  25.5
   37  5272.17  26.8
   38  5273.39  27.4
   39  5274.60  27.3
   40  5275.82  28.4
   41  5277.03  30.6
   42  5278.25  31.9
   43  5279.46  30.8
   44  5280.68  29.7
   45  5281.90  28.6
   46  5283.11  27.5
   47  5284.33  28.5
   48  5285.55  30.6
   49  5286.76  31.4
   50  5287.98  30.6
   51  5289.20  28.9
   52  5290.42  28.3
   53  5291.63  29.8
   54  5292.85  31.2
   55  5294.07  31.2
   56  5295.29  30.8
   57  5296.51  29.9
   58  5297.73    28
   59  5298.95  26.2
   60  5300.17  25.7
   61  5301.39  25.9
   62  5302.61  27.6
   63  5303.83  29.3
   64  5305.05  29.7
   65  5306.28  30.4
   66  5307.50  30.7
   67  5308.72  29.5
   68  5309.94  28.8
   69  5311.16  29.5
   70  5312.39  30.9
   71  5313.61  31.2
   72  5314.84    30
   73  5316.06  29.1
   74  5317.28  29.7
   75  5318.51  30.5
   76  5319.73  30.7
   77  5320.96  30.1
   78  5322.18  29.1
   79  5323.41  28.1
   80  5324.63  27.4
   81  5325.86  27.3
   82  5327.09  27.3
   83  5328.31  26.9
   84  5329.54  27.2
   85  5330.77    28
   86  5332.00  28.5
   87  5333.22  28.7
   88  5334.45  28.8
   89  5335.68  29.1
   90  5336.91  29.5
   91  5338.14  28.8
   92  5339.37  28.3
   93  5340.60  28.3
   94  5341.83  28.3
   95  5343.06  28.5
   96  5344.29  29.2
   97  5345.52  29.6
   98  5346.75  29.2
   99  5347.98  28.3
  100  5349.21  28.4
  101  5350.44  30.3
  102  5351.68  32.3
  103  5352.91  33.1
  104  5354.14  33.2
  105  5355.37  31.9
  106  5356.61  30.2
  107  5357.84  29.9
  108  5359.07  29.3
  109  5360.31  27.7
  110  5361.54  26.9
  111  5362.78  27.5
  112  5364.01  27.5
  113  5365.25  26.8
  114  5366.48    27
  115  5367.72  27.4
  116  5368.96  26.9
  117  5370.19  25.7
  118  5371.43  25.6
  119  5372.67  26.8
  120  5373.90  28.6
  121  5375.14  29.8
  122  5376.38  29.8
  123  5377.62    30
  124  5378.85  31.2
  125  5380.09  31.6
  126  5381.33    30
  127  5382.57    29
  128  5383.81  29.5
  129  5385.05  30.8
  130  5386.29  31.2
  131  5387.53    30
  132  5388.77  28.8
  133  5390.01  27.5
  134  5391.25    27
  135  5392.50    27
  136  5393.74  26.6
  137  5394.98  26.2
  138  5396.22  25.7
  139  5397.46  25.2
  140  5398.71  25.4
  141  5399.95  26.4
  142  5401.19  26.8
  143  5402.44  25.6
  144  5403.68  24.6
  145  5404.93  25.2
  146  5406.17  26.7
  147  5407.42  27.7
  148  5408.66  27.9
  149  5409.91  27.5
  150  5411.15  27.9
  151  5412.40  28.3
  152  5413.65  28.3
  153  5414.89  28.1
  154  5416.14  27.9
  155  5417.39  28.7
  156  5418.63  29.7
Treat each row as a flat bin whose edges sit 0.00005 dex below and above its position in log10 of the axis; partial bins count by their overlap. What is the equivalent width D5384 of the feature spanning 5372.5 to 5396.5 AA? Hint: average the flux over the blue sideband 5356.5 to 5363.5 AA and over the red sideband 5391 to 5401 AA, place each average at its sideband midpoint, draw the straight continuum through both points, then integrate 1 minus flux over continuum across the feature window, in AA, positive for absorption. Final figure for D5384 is -1.8 AA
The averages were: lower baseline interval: 28.5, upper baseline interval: 26.2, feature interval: 28.9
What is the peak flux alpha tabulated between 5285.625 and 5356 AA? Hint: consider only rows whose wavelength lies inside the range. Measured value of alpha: 33.2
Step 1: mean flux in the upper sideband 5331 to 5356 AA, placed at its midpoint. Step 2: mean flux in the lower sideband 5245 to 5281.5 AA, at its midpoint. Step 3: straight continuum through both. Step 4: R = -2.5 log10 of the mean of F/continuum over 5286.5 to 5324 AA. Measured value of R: -0.02 mag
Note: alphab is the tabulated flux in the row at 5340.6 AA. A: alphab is 28.3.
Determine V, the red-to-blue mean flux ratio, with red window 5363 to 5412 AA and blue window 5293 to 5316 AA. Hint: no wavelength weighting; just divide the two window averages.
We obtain 0.95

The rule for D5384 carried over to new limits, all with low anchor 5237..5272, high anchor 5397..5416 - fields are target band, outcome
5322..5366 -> -2.0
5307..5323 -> -1.1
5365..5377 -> -0.1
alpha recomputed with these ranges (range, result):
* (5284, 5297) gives 31.4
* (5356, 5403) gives 31.6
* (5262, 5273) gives 28.2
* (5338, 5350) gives 29.6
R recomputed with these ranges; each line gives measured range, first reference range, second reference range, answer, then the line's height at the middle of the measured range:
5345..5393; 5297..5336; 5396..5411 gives -0.069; 27.3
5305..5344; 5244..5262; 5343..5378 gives 0.003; 29.1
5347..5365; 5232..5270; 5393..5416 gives -0.089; 27.3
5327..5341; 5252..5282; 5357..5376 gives -0.023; 27.7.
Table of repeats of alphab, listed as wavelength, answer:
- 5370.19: 25.7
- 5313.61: 31.2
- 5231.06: 29.4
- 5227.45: 27.3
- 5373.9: 28.6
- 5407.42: 27.7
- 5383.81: 29.5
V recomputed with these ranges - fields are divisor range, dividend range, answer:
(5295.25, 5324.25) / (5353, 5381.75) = 0.99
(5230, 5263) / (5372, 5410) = 0.95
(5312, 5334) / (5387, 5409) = 0.92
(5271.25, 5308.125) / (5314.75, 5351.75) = 0.99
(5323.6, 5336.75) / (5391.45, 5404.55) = 0.93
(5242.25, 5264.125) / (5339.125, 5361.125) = 1.01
